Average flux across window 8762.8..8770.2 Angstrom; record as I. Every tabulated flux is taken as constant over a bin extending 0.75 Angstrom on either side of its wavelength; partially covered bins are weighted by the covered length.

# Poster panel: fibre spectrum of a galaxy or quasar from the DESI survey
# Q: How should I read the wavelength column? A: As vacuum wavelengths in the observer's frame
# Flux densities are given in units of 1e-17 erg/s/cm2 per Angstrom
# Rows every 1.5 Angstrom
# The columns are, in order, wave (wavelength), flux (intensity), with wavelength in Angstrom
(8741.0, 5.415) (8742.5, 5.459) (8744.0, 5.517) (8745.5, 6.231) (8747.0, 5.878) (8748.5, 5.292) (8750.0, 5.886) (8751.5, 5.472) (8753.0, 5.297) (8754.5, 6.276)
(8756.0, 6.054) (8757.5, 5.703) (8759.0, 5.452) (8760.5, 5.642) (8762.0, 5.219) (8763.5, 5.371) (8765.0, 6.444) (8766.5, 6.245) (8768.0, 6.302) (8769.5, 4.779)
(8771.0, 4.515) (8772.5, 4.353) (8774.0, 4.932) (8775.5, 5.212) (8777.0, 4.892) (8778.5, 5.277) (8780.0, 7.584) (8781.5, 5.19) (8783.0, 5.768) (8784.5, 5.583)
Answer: 5.84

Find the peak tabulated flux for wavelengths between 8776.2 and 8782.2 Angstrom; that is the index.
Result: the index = 7.584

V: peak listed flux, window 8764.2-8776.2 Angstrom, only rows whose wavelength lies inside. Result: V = 6.444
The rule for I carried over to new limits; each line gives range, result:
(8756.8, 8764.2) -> 5.48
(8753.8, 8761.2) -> 5.82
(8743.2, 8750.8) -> 5.76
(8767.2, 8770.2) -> 5.56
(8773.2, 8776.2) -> 5.06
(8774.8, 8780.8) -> 5.74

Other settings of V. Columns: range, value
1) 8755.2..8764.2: 6.054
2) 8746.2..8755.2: 6.276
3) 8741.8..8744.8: 5.517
